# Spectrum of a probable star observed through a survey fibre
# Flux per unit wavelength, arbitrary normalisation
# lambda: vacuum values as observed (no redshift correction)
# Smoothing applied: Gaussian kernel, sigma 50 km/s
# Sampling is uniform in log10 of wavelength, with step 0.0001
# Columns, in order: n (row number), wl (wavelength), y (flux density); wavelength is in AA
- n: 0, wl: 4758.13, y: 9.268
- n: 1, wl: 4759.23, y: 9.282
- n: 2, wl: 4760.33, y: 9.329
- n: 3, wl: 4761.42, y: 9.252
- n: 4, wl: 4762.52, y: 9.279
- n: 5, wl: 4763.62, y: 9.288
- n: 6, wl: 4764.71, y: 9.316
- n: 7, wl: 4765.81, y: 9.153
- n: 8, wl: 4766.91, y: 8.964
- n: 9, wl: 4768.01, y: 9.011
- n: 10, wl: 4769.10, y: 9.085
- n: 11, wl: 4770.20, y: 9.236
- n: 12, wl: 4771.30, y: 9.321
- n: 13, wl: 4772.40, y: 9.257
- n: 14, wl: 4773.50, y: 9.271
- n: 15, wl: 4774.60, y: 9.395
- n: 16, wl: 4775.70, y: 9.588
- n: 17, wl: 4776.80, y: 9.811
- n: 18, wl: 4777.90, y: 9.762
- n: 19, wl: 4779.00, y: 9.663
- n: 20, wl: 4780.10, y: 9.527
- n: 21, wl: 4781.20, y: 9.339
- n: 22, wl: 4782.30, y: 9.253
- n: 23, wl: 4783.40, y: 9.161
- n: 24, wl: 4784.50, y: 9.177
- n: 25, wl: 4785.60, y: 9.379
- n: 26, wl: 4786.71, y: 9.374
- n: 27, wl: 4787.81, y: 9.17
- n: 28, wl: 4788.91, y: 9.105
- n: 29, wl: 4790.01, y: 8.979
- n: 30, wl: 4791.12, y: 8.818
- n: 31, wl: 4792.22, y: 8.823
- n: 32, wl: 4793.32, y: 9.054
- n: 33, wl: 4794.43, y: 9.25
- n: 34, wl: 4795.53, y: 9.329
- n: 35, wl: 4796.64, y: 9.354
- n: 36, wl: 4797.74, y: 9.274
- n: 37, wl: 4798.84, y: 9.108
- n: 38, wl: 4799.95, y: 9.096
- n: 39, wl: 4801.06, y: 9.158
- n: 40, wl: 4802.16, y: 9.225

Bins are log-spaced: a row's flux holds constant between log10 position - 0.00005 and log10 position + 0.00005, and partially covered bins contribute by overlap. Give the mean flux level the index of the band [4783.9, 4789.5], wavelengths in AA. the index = 9.24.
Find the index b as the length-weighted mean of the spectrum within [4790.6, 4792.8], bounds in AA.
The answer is 8.85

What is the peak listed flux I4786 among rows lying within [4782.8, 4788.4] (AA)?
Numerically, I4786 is 9.379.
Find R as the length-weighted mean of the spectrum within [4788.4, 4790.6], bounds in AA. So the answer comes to 9.02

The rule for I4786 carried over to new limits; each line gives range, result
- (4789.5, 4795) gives 9.25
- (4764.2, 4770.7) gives 9.316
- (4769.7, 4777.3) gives 9.811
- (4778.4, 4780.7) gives 9.663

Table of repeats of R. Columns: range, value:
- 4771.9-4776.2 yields 9.37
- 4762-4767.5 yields 9.19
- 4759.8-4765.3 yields 9.3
